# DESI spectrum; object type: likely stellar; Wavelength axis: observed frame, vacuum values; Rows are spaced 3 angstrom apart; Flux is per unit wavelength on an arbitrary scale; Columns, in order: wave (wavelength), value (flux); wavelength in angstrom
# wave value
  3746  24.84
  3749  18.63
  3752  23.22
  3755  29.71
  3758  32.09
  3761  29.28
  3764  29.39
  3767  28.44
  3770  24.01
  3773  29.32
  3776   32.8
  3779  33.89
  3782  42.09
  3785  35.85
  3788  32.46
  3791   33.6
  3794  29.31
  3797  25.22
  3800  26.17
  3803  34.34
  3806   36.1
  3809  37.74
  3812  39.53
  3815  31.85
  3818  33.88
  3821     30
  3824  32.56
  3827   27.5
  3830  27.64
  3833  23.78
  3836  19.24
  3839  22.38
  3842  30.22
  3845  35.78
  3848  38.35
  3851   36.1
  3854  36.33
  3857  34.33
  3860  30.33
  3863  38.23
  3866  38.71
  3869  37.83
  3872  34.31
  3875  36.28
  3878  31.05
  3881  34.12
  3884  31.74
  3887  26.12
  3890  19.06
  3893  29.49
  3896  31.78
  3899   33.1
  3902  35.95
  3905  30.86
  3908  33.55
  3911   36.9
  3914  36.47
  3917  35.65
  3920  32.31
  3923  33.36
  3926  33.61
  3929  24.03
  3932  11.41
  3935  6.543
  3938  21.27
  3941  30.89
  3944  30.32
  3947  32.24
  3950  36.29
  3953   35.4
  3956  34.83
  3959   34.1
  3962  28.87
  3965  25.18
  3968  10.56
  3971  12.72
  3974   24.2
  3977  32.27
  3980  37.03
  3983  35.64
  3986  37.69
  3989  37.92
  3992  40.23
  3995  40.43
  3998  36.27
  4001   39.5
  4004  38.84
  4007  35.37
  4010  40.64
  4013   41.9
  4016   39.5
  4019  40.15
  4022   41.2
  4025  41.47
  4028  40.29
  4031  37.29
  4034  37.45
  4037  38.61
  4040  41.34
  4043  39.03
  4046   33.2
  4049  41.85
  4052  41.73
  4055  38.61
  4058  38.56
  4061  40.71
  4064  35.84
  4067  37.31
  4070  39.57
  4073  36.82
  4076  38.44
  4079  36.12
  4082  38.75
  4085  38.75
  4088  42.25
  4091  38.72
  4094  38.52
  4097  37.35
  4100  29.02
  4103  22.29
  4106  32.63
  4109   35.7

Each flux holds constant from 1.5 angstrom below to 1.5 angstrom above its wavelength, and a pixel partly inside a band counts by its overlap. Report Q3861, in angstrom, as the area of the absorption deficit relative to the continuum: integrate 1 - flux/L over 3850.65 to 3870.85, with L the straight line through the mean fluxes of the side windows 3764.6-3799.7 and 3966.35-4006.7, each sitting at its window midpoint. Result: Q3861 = -2.6 angstrom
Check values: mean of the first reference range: 31.3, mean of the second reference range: 32.6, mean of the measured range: 35.9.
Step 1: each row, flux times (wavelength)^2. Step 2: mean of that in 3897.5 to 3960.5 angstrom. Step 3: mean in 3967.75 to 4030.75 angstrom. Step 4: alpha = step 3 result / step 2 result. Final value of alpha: 1.23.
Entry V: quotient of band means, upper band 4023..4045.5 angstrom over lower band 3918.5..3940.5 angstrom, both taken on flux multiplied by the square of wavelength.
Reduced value 1.75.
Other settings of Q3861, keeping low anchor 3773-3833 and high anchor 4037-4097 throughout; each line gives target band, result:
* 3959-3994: 6.6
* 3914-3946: 8.0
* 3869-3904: 3.0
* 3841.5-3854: -0.8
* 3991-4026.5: -2.2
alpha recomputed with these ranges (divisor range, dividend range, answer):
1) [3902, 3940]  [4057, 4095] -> 1.47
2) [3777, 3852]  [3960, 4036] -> 1.21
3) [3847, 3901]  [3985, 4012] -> 1.24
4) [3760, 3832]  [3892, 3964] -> 1.02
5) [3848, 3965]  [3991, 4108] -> 1.30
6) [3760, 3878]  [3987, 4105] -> 1.33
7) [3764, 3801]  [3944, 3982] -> 1.02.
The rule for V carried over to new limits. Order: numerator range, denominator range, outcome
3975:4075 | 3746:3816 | 1.41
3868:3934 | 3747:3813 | 1.07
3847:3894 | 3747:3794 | 1.16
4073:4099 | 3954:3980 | 1.55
